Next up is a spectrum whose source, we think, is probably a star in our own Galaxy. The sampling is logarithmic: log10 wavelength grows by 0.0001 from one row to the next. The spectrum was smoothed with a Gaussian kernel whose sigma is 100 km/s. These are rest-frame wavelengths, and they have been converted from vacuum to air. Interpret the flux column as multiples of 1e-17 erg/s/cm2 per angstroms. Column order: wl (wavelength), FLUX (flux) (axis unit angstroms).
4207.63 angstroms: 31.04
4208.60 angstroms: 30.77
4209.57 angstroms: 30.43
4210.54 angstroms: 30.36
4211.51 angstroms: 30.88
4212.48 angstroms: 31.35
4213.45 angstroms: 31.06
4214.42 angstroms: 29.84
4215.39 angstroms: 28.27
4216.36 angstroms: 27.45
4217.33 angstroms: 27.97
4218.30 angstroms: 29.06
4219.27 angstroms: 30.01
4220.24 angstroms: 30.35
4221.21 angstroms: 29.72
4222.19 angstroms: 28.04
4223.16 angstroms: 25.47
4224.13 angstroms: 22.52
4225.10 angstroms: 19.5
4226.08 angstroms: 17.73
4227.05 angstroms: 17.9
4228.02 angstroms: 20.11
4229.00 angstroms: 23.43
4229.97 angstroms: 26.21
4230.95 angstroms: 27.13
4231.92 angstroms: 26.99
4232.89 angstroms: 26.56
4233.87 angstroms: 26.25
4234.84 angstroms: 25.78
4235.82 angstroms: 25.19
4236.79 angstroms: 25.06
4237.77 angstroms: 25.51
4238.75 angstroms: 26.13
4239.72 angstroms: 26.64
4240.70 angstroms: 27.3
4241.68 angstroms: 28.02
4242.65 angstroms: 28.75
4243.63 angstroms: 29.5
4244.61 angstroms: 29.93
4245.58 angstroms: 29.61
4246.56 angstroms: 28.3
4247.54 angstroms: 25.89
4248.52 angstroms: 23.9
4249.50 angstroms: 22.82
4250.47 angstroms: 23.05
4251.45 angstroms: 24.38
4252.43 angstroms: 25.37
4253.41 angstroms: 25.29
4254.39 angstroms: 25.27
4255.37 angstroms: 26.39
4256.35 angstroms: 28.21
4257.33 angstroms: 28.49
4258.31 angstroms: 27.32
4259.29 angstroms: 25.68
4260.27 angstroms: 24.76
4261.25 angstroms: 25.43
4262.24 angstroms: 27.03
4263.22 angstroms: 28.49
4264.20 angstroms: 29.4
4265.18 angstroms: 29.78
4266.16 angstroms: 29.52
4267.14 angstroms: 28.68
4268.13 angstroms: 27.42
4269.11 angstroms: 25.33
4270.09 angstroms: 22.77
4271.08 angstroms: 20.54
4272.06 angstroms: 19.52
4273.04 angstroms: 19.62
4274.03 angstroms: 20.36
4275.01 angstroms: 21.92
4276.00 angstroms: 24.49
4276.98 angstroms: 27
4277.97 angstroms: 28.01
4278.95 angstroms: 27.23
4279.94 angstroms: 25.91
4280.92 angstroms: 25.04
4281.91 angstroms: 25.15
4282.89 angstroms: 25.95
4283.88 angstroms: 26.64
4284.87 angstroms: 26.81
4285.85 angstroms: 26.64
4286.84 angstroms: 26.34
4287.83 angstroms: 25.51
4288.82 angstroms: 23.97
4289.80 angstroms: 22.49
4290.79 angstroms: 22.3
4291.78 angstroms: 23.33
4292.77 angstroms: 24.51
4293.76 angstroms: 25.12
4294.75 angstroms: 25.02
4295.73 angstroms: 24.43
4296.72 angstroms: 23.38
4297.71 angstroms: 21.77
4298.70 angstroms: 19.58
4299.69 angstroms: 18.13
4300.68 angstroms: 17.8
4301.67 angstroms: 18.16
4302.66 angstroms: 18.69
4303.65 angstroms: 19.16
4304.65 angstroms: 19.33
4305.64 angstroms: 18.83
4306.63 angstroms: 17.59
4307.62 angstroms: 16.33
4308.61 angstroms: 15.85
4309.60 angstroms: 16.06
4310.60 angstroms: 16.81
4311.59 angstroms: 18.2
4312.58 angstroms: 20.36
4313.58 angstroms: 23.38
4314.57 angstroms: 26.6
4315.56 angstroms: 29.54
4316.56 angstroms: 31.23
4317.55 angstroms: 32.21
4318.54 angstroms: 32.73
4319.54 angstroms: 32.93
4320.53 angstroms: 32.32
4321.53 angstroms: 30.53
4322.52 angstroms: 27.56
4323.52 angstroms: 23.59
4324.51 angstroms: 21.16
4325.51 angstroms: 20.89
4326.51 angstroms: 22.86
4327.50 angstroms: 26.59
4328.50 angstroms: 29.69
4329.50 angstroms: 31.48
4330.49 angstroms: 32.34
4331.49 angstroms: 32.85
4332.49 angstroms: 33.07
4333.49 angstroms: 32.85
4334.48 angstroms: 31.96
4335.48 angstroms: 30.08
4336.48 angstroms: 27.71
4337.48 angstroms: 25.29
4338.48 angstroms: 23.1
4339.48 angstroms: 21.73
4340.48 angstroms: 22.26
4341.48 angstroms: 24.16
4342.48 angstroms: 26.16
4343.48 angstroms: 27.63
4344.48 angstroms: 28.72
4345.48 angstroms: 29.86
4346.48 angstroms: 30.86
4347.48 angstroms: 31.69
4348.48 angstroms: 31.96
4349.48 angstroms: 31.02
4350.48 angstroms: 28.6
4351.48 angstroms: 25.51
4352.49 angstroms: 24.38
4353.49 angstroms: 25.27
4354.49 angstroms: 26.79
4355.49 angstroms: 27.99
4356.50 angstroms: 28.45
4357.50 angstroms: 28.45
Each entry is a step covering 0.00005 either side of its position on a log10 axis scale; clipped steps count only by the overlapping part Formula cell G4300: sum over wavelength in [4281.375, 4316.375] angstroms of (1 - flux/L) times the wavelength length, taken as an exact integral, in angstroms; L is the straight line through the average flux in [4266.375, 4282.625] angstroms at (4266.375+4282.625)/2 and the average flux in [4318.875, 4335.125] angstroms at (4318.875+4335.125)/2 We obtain 5.8 angstroms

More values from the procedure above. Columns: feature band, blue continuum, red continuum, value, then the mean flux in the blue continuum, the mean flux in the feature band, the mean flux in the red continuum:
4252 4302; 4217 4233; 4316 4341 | 3.64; 25.2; 24.8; 28.4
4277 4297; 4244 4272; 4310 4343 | 1.03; 26.3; 25.3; 27.1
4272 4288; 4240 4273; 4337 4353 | 0.95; 26.3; 25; 27.1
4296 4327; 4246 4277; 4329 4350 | 5.56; 25.4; 22.7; 28.9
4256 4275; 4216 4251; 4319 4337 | 0.95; 25.9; 25.6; 28.9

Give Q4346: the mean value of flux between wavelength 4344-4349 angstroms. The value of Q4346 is 30.7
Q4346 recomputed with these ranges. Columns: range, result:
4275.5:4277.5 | 25.7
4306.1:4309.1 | 16.6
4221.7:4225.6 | 23.9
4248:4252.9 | 23.9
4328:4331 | 31.2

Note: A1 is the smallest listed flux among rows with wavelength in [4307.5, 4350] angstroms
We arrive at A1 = 15.85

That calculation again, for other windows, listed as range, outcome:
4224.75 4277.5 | 17.73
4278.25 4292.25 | 22.3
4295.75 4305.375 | 17.8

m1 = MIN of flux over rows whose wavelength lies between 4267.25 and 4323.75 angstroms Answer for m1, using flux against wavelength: 15.85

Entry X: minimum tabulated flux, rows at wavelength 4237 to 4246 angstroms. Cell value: 25.51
